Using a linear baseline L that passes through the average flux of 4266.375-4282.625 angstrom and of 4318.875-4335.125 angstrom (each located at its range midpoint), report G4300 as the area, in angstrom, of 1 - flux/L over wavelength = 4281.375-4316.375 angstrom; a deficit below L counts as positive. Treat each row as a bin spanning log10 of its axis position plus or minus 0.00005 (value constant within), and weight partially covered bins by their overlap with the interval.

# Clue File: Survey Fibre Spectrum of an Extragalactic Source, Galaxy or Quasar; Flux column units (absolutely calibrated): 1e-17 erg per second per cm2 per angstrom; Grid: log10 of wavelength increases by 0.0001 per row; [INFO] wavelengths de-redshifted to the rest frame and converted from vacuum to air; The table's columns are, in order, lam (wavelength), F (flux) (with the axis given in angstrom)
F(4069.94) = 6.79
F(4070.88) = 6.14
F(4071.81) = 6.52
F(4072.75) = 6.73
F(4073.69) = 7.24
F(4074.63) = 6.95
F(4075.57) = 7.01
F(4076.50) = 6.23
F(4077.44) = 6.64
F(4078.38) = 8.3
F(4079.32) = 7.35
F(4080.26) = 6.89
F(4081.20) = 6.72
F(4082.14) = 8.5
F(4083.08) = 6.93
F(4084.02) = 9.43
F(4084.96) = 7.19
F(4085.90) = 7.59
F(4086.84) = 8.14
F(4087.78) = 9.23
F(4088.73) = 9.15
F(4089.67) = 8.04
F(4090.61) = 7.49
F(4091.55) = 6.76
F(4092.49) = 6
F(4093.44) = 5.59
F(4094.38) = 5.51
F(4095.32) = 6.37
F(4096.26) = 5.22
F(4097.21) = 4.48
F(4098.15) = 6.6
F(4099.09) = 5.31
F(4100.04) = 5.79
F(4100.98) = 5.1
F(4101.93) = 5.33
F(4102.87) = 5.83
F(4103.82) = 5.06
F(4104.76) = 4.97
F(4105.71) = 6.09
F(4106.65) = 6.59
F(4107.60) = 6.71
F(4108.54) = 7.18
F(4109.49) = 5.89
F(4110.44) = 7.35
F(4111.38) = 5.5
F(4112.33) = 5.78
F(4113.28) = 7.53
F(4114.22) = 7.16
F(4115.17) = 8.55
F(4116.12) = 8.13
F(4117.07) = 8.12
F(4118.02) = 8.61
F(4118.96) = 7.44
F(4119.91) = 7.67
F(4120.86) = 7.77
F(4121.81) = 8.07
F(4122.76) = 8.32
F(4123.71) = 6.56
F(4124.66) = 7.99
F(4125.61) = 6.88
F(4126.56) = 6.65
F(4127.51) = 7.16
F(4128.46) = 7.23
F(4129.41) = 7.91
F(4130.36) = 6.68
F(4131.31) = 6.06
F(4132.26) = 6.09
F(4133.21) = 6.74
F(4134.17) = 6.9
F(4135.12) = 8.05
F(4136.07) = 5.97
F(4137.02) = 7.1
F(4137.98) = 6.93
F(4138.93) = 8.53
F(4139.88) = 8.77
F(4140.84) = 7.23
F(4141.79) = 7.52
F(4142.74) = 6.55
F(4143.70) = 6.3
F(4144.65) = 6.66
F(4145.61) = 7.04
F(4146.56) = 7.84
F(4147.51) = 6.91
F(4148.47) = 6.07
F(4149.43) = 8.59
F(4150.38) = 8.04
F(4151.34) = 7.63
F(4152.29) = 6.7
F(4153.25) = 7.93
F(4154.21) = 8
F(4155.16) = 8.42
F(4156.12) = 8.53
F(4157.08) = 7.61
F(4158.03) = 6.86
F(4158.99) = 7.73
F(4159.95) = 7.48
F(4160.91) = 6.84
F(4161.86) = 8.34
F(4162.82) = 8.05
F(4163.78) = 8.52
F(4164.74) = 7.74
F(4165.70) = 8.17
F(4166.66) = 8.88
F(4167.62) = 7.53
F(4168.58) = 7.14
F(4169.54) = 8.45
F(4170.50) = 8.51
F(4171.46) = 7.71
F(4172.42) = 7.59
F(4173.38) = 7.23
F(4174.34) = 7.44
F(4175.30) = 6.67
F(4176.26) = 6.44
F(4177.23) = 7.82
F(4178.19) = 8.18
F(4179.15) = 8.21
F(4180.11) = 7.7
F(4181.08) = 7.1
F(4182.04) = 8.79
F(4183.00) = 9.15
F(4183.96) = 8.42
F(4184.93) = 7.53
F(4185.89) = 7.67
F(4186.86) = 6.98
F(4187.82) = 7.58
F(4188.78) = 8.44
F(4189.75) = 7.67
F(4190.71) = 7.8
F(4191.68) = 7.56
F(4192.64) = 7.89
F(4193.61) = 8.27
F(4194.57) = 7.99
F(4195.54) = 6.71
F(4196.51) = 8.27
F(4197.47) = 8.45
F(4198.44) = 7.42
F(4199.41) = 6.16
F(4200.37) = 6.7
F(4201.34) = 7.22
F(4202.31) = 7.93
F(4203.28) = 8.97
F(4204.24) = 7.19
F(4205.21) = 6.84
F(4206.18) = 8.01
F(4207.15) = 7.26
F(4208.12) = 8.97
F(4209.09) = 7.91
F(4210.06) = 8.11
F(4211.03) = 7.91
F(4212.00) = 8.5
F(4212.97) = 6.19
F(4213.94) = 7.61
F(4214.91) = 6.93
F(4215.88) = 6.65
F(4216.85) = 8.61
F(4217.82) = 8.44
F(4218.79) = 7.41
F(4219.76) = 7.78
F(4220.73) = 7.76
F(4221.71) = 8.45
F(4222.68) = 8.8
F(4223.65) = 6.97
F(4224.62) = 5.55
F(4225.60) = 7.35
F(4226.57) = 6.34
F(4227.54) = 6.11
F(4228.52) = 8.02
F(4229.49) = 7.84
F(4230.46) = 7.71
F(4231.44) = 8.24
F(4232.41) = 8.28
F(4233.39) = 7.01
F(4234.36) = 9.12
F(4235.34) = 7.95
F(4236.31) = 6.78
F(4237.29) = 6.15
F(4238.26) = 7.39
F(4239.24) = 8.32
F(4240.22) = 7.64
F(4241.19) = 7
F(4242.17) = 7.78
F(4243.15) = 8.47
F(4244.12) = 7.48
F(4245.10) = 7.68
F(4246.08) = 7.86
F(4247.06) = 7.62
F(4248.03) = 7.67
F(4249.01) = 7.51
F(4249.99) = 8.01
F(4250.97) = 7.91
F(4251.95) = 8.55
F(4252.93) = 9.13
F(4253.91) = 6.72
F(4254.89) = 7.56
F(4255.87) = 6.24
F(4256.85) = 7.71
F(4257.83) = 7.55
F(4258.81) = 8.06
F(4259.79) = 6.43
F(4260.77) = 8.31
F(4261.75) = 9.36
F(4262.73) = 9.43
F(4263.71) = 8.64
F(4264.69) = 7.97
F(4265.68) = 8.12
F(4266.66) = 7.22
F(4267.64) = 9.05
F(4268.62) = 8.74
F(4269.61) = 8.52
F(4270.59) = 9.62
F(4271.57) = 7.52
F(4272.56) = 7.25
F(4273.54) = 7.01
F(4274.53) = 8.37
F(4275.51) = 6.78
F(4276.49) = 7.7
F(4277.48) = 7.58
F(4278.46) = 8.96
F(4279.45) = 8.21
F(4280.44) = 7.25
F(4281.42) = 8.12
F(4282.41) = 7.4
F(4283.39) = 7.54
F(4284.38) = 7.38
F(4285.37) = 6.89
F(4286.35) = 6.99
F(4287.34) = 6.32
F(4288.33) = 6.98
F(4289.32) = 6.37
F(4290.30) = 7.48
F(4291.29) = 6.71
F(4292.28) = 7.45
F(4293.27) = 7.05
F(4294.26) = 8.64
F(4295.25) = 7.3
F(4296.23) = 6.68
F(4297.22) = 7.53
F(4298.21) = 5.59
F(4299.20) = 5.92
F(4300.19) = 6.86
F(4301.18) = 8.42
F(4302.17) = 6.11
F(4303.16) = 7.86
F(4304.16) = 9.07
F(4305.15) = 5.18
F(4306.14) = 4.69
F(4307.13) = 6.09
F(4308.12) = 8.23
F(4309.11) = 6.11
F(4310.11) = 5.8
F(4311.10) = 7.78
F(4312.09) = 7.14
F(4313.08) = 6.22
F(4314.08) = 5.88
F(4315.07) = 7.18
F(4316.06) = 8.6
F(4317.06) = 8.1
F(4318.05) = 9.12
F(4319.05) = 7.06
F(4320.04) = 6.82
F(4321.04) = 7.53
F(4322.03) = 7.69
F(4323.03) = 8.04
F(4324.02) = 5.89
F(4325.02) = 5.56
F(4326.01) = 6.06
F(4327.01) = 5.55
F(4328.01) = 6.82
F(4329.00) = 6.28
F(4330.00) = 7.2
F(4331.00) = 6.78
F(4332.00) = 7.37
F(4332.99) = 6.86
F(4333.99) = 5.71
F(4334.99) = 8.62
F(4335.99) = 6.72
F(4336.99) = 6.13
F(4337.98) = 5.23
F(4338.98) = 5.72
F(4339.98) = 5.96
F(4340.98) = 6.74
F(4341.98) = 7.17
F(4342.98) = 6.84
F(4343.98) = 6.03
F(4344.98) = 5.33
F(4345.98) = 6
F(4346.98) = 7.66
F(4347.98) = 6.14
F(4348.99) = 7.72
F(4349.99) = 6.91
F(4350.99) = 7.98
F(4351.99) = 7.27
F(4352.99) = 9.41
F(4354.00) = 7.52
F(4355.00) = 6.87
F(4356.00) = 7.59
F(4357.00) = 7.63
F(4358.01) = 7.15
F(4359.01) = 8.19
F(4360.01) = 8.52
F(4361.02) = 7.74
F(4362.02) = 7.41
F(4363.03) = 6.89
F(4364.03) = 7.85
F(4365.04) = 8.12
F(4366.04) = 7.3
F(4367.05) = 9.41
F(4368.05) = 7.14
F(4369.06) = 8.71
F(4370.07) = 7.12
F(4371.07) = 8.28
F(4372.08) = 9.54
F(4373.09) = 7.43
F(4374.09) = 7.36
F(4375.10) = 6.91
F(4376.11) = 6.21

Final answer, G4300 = 2.1 angstrom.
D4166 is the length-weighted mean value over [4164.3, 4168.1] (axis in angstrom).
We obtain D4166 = 8.08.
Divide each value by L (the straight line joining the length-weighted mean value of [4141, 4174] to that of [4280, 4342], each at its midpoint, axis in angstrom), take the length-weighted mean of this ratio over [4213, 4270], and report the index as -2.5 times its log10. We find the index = -0.074 mag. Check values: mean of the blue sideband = 7.62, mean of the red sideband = 6.91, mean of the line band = 7.74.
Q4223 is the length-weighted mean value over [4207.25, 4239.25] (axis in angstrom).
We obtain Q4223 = 7.6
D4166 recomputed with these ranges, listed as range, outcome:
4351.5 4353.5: 8.32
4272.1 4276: 7.36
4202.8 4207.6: 7.66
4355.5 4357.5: 7.63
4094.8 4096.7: 5.81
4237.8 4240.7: 7.77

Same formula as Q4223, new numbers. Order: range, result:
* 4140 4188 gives 7.65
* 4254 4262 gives 7.56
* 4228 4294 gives 7.73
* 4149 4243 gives 7.69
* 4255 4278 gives 7.96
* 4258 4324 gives 7.44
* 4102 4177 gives 7.29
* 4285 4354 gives 6.89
